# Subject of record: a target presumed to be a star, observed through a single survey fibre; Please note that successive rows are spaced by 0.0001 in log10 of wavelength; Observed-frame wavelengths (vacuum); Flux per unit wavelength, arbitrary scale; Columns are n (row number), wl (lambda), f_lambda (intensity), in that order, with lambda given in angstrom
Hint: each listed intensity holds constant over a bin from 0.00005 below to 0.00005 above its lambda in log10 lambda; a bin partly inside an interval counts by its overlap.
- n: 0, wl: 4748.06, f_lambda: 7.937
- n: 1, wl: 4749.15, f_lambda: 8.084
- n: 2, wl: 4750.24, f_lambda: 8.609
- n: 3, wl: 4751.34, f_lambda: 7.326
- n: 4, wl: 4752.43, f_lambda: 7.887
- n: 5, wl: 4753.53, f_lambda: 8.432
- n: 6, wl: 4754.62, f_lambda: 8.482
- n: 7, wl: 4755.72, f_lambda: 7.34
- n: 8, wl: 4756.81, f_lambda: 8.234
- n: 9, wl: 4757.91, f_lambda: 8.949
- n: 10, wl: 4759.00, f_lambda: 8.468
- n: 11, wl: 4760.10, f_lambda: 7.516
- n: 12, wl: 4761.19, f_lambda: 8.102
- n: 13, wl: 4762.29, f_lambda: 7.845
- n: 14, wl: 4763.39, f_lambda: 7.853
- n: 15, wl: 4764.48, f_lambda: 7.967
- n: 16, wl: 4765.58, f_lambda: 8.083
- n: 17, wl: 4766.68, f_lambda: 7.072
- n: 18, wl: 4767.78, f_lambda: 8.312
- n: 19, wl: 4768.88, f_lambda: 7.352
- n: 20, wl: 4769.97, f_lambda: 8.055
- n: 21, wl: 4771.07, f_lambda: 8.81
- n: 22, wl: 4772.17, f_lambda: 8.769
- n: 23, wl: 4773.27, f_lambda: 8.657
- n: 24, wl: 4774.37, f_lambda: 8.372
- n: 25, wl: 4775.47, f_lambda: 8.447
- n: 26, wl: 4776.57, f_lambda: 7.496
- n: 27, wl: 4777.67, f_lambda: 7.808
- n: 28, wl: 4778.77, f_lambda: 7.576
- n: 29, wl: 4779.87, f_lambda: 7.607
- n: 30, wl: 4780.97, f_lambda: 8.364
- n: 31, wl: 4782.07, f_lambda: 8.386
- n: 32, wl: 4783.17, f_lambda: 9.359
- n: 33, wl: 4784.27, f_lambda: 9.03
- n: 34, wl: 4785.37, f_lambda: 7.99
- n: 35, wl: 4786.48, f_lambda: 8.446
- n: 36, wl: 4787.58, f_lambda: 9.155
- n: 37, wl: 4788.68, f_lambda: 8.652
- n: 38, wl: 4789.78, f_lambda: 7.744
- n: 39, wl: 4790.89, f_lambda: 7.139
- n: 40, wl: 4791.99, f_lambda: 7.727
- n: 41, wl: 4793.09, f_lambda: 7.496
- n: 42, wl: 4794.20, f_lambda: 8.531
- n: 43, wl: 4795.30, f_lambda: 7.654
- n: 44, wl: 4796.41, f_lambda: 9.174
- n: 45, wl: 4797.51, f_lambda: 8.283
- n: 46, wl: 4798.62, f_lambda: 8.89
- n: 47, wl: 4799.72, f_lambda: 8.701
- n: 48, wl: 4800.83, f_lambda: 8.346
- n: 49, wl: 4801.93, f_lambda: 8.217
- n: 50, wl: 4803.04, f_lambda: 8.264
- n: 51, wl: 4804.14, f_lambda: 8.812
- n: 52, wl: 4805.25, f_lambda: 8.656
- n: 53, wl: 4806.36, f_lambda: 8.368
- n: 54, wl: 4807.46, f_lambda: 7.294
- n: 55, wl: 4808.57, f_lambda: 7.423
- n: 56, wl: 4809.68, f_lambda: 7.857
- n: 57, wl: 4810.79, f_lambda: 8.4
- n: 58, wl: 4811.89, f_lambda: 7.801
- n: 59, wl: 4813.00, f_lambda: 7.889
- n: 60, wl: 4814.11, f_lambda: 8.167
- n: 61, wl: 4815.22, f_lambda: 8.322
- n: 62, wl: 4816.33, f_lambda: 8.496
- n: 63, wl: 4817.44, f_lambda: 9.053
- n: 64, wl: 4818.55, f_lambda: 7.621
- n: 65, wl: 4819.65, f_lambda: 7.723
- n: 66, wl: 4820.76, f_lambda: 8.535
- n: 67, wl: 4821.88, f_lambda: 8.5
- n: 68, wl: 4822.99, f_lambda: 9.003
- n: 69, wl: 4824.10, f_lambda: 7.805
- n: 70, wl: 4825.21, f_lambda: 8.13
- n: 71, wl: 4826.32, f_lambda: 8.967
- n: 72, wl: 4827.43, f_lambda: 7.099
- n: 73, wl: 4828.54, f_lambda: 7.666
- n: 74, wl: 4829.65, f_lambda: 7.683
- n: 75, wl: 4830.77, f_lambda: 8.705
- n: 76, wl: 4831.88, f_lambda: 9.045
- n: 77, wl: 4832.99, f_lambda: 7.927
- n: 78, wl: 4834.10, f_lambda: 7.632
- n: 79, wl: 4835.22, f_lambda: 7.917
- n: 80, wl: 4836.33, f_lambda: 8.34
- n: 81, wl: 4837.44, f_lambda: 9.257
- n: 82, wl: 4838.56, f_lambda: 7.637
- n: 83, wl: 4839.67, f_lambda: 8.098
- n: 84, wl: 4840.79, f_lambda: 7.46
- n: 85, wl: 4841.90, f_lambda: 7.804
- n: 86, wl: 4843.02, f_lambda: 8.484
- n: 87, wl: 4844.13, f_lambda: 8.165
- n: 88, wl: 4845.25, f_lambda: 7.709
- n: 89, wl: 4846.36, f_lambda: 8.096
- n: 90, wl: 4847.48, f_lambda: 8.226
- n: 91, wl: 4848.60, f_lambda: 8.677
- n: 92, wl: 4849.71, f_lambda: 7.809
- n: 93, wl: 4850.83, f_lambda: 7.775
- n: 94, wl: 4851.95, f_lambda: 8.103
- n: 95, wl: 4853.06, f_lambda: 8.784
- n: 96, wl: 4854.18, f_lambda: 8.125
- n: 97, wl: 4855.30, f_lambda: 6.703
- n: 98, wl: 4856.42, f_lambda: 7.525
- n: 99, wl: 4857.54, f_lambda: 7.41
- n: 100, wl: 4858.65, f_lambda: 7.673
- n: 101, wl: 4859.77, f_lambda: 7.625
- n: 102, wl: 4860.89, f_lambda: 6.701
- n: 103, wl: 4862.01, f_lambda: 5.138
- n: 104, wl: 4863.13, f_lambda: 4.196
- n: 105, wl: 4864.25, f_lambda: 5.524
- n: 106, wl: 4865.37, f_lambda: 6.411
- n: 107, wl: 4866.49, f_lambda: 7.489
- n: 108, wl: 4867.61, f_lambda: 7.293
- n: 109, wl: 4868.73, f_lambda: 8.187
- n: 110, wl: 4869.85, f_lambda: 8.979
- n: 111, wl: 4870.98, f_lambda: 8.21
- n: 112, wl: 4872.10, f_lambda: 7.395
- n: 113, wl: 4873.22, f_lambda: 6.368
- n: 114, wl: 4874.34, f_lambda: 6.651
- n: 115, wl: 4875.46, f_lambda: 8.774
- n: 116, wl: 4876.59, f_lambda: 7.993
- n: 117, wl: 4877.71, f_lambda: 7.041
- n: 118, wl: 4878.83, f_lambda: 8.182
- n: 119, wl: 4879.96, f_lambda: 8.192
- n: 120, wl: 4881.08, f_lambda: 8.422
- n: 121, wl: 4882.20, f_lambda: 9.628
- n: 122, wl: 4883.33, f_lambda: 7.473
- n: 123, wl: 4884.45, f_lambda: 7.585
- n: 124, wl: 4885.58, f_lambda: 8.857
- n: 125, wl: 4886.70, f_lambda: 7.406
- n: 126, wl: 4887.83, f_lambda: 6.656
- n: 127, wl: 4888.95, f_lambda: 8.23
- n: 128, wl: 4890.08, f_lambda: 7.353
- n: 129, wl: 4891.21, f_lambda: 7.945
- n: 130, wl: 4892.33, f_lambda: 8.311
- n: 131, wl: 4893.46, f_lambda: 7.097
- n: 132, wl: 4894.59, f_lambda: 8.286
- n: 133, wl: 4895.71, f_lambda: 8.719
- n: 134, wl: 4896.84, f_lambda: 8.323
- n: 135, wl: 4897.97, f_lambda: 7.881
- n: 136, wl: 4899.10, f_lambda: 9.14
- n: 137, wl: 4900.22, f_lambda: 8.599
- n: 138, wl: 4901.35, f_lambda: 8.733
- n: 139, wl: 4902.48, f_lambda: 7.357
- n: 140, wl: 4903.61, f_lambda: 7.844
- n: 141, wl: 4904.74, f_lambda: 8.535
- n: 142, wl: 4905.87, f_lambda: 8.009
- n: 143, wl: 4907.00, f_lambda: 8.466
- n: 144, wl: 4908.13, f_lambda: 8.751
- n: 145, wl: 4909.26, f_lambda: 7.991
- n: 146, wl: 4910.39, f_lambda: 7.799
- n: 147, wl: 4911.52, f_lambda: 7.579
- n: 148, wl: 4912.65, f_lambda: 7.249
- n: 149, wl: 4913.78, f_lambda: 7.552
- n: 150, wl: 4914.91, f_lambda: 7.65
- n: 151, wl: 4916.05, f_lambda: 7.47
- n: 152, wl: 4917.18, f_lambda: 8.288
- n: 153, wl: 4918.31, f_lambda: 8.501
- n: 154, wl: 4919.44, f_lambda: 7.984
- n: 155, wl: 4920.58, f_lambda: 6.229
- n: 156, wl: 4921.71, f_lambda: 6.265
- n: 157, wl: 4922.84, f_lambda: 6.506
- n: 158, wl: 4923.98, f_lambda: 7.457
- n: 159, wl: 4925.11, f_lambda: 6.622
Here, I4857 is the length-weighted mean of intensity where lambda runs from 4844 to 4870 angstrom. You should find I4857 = 7.39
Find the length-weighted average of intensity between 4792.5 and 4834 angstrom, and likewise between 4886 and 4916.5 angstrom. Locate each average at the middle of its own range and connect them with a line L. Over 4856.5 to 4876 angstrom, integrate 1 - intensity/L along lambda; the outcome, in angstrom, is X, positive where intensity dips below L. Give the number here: 2.4 angstrom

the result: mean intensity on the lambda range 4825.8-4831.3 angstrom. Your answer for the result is 8.01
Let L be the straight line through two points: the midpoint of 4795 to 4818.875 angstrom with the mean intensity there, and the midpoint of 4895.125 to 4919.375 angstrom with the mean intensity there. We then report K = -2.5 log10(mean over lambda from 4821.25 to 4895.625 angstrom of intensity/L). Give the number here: 0.055 mag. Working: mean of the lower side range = 8.27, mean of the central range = 7.79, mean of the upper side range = 8.12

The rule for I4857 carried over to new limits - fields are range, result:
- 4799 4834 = 8.21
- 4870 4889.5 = 7.85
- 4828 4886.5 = 7.74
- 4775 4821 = 8.21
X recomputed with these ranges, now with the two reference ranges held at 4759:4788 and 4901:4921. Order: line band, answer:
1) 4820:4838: -0.4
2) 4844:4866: 1.9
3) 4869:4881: 0.2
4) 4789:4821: -0.2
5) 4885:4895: 0.2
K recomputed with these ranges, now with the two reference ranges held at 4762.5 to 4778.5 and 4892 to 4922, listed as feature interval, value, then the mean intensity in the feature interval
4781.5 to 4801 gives -0.04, 8.37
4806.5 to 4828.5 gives -0.01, 8.11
